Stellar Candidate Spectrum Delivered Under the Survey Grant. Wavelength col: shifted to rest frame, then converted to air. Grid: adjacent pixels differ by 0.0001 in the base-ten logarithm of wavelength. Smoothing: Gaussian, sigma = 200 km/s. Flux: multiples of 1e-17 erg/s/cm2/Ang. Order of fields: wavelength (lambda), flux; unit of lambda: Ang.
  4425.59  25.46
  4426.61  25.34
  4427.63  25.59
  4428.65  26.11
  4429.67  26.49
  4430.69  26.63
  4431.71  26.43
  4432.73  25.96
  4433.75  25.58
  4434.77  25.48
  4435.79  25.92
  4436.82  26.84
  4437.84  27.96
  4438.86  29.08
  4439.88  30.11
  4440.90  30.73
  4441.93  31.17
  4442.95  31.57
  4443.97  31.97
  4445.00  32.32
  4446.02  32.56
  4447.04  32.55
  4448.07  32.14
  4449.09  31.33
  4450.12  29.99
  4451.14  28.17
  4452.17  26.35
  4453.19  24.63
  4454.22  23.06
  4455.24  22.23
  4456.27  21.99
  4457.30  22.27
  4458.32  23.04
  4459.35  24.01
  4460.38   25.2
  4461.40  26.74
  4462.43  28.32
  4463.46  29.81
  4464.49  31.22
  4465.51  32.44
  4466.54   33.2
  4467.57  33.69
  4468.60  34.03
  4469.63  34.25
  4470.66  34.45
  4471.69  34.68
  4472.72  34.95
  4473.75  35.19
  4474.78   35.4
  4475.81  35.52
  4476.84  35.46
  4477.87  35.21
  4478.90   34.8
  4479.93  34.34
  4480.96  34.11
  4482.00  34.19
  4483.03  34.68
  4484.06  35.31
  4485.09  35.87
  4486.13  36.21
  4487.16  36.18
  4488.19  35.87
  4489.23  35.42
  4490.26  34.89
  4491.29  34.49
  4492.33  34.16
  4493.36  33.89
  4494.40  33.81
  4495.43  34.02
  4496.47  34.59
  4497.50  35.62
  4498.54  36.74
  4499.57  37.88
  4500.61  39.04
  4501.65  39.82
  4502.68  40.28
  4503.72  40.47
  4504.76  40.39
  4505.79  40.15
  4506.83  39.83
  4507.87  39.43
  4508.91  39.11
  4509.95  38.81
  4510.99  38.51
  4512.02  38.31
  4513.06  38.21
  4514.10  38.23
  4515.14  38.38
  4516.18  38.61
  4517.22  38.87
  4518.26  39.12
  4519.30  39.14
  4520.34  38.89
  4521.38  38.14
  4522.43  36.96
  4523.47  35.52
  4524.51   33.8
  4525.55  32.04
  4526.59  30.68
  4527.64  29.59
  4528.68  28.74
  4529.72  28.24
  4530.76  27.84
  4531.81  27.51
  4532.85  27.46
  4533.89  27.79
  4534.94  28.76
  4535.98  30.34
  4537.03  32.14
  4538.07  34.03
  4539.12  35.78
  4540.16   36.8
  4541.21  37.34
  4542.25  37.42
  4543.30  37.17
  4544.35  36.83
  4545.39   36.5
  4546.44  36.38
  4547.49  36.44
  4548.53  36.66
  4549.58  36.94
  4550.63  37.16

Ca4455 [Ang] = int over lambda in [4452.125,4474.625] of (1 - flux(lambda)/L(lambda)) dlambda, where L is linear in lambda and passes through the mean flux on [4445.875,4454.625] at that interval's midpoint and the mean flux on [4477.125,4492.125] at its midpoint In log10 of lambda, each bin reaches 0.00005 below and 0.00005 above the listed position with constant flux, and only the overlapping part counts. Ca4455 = 1.7 Ang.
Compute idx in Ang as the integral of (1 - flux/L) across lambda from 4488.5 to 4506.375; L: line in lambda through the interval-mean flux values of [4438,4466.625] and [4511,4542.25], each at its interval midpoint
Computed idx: -2.7 Ang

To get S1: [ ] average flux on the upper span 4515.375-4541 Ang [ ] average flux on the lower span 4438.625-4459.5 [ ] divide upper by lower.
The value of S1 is 1.18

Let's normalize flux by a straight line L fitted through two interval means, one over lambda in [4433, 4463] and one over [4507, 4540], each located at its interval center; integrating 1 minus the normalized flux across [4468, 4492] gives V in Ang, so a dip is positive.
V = -3.47 Ang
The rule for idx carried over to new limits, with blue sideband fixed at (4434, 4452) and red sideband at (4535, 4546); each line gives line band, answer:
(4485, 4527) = -4.8 Ang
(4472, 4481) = -1.0 Ang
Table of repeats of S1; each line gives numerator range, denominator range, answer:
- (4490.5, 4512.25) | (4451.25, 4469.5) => 1.37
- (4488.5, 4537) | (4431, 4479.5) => 1.19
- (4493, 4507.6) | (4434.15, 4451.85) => 1.26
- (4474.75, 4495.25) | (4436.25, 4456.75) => 1.21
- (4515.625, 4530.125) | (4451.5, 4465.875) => 1.36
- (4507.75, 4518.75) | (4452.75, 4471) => 1.38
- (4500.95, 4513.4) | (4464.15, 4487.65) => 1.14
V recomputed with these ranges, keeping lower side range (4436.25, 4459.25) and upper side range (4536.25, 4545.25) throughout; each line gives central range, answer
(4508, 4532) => -1.05 Ang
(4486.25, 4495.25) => -0.90 Ang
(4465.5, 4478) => -1.83 Ang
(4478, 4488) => -1.30 Ang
